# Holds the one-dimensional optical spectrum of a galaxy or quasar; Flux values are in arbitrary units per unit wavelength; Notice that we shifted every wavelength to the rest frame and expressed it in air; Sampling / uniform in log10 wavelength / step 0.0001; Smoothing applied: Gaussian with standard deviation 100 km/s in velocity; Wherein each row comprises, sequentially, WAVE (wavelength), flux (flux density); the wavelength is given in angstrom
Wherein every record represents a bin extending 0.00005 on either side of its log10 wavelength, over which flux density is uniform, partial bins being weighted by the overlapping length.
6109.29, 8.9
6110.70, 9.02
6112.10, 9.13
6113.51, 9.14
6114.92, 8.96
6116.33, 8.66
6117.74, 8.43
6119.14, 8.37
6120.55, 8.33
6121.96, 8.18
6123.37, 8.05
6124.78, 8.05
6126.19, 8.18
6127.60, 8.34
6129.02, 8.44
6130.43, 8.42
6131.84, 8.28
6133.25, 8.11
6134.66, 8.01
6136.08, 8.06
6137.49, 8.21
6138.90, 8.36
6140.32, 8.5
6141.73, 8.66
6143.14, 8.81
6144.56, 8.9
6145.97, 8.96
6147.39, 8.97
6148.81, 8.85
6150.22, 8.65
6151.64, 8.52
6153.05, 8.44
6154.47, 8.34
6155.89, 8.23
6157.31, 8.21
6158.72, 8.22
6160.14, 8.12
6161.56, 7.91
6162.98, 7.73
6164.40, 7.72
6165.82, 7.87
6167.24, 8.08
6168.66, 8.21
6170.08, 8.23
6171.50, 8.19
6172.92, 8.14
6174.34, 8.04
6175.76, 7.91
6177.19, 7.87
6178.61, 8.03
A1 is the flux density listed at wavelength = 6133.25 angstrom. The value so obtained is 8.11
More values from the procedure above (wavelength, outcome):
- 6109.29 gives 8.9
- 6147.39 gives 8.97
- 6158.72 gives 8.22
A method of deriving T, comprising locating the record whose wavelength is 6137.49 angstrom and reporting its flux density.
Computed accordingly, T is 8.21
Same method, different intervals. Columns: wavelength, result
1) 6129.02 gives 8.44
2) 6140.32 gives 8.5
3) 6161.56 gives 7.91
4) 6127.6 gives 8.34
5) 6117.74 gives 8.43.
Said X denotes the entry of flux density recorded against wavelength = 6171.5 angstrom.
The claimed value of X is 8.19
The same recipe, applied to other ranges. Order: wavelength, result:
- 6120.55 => 8.33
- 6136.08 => 8.06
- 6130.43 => 8.42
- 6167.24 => 8.08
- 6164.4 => 7.72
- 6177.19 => 7.87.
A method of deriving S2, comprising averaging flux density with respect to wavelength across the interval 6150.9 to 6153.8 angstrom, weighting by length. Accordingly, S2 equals 8.48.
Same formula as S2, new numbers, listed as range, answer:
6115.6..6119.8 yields 8.5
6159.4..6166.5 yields 7.87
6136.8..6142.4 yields 8.43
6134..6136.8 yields 8.02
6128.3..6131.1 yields 8.41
